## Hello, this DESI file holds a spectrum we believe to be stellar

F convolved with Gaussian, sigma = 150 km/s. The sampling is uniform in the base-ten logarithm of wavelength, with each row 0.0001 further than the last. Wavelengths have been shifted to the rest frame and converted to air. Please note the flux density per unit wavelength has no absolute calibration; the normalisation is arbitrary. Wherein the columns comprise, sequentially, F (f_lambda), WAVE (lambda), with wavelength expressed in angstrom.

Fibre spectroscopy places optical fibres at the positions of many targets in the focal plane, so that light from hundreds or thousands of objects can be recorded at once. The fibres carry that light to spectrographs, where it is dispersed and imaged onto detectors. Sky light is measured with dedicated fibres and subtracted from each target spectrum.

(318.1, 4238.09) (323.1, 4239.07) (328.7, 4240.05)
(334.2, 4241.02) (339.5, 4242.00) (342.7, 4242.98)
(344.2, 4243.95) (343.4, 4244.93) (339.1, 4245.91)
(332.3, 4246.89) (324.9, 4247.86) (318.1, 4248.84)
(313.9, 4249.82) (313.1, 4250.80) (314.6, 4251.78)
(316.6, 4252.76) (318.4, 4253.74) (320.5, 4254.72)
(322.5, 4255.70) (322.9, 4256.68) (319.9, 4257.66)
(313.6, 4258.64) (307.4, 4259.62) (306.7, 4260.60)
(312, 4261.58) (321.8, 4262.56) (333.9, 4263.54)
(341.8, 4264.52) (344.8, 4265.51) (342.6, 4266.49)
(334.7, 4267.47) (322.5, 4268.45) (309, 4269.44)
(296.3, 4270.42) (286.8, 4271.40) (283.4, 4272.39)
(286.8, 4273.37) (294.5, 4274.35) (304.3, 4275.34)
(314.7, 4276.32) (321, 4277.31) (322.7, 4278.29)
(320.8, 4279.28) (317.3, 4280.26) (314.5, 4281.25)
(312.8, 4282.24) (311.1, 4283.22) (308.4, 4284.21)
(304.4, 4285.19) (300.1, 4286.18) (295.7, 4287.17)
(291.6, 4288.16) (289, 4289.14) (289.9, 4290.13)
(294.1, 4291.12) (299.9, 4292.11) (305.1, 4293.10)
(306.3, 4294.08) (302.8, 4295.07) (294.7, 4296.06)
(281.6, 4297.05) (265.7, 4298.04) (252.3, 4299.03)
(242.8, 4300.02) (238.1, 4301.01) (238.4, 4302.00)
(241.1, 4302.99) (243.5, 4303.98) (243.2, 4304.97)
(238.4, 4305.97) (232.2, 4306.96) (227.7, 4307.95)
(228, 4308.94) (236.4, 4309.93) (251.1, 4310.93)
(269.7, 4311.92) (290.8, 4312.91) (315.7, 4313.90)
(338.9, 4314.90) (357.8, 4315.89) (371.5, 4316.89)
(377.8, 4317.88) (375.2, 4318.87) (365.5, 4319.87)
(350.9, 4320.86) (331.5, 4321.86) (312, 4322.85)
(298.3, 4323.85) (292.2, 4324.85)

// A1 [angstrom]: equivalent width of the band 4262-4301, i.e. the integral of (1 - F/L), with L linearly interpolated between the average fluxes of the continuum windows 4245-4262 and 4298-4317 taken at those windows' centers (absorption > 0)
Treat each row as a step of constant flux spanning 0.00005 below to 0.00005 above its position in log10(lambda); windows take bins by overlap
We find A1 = -1.7 angstrom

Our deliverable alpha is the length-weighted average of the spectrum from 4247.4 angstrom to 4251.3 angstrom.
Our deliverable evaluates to 317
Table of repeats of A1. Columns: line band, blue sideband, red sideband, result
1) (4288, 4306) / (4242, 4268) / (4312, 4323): 3.5 angstrom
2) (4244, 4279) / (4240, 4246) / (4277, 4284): 1.1 angstrom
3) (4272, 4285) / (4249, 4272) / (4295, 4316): -0.6 angstrom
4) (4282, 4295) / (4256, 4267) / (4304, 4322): 0.4 angstrom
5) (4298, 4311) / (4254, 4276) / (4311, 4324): 3.5 angstrom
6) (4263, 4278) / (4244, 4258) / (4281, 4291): -0.2 angstrom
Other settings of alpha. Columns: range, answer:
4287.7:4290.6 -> 291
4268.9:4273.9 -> 293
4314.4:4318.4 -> 362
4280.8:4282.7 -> 313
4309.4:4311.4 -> 243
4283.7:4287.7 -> 302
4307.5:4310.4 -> 231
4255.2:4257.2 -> 323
